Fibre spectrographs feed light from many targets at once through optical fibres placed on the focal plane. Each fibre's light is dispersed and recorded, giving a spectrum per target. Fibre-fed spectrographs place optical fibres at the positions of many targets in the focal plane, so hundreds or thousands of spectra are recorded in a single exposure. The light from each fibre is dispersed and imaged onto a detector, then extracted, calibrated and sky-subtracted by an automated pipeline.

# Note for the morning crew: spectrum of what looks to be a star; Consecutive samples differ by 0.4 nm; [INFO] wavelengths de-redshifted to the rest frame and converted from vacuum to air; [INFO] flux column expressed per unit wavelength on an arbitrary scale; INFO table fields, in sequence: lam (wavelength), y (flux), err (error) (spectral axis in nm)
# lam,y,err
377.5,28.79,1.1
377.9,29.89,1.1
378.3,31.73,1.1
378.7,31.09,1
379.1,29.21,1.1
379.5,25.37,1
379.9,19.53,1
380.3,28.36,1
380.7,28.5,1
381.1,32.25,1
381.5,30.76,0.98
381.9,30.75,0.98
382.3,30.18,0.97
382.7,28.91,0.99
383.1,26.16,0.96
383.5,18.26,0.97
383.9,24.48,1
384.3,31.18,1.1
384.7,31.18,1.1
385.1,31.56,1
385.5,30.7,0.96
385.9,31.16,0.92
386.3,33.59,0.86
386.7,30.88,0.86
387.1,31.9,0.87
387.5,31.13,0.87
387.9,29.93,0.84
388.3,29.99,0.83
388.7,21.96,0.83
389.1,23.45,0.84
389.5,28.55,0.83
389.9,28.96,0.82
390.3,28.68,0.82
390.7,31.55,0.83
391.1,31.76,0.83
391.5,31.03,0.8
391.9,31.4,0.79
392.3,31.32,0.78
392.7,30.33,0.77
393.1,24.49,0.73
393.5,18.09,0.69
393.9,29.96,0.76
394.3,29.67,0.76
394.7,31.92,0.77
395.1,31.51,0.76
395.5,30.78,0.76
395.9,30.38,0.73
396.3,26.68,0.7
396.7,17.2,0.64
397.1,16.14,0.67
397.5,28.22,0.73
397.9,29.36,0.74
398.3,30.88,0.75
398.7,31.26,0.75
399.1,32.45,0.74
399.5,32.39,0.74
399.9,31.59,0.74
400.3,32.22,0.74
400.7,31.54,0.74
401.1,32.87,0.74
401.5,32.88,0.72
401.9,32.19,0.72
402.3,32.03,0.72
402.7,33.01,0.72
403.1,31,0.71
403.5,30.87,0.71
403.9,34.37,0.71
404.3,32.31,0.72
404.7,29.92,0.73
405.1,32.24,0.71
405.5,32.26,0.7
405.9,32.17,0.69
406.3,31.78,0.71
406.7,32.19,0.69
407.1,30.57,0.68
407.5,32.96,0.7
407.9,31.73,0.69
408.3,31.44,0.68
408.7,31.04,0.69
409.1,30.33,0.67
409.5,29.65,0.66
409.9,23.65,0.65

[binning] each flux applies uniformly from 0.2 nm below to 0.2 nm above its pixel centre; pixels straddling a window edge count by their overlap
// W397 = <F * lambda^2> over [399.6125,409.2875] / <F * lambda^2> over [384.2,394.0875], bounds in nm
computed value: 1.17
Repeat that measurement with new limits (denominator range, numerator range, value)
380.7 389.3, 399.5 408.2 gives 1.21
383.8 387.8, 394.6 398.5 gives 0.93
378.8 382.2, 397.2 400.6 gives 1.19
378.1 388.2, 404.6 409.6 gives 1.22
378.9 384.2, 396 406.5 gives 1.24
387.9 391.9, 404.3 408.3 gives 1.20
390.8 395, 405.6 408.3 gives 1.17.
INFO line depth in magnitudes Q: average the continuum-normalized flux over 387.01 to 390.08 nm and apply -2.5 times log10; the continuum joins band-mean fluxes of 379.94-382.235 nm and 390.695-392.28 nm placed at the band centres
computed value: 0.10 mag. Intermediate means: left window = 29.4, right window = 31.4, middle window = 28.1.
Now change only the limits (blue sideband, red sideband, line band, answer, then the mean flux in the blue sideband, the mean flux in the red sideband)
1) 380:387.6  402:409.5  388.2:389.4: 0.195 mag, 29.4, 31.7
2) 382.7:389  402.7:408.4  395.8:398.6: 0.195 mag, 28.8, 31.9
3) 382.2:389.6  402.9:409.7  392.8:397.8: 0.139 mag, 28.7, 31.6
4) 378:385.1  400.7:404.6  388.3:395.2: 0.063 mag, 28.2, 32.3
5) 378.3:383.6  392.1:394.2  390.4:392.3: -0.155 mag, 28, 27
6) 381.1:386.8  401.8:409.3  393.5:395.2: 0.047 mag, 29.3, 31.8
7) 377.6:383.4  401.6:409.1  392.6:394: 0.204 mag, 28.6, 31.9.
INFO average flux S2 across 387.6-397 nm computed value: 28.1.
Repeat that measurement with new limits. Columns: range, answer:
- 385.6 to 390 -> 29.3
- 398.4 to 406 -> 32.1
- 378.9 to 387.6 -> 28.9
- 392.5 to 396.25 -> 28.5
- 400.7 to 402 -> 32.5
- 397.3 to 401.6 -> 31.4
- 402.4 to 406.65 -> 32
